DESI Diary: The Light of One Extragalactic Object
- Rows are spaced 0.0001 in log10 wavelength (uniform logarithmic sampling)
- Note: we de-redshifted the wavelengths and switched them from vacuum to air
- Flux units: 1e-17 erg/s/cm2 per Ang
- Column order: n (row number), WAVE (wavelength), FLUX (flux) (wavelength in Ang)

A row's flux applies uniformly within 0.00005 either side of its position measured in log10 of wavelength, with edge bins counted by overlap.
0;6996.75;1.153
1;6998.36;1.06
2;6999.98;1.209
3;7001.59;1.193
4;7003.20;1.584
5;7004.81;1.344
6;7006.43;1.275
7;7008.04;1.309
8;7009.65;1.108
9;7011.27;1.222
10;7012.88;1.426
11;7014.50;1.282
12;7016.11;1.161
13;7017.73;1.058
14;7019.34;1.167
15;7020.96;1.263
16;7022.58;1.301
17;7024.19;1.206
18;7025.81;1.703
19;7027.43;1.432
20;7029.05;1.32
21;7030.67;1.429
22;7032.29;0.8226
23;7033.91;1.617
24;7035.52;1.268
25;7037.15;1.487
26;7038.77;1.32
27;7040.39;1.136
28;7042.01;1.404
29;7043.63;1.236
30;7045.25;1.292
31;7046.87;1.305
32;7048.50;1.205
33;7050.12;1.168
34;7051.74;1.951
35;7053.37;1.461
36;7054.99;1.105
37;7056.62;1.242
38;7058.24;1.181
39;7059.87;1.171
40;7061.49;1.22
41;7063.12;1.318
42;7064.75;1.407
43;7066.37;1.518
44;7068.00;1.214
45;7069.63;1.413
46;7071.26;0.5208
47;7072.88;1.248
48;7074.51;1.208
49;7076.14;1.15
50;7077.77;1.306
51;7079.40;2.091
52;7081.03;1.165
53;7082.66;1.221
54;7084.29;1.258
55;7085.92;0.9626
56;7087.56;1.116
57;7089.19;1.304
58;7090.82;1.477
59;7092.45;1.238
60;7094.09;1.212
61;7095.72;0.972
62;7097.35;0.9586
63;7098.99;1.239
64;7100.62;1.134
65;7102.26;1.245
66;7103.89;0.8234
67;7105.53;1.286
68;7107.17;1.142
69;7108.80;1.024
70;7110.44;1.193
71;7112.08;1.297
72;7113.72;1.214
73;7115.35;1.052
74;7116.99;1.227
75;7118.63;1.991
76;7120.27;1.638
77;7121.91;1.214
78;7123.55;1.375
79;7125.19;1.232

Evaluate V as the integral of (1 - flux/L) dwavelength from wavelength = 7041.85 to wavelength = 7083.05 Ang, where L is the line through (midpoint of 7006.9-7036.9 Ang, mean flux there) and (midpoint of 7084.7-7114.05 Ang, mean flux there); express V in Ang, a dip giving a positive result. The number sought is -2.6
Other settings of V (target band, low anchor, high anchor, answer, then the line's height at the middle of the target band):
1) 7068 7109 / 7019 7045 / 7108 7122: 4.05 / 1.32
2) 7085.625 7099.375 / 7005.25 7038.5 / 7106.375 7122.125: 1.39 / 1.3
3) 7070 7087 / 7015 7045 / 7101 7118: -0.07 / 1.21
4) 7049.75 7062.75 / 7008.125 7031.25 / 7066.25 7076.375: -1.28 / 1.2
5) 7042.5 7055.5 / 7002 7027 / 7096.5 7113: -1.21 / 1.23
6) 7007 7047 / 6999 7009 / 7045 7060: 0.67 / 1.31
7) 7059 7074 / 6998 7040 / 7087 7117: -0.07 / 1.22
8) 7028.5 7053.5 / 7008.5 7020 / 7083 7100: -2.92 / 1.2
